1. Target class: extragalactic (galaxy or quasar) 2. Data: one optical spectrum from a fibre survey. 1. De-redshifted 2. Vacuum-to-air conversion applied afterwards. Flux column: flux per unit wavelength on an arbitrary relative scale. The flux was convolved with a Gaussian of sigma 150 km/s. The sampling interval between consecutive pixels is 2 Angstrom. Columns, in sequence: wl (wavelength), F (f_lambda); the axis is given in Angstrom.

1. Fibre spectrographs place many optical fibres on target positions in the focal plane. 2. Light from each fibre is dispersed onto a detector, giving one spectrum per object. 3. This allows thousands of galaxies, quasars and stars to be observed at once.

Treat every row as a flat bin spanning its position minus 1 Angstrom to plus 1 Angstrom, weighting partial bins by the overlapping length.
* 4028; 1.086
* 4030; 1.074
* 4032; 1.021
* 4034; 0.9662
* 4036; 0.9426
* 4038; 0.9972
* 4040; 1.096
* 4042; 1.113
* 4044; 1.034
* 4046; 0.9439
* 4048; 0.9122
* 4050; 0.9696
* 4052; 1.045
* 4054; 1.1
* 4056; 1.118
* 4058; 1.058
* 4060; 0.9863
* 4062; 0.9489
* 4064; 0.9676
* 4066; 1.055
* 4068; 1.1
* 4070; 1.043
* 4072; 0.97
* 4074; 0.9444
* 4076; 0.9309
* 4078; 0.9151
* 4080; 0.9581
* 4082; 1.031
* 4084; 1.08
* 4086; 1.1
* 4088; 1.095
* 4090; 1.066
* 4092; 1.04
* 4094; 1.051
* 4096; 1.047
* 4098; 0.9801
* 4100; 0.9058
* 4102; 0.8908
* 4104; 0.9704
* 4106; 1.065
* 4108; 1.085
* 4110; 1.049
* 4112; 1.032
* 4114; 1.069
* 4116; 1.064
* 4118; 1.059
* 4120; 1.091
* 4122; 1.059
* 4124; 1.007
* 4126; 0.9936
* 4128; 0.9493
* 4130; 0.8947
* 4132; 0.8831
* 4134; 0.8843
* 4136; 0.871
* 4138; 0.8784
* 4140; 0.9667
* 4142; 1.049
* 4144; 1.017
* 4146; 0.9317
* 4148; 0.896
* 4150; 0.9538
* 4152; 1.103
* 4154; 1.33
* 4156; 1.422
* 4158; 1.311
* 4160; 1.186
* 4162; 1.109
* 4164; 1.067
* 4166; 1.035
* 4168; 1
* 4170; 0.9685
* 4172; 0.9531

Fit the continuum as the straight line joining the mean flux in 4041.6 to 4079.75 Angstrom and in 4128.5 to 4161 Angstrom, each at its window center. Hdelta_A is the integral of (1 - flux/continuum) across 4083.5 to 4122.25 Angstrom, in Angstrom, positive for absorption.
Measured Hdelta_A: -0.7 Angstrom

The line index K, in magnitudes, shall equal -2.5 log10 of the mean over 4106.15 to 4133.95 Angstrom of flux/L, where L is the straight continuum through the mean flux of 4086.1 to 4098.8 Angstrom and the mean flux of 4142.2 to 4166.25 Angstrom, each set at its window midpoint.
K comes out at 0.07 mag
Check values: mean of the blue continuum 1.05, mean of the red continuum 1.11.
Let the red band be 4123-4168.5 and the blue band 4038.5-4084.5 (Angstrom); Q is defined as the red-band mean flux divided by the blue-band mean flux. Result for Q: 1.0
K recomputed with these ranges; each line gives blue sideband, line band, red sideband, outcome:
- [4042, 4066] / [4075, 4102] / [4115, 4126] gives 0.02 mag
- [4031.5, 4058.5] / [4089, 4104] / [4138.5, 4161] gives 0.07 mag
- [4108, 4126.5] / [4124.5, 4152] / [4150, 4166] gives 0.19 mag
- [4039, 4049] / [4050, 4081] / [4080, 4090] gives 0.04 mag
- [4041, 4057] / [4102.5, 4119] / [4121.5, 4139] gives -0.10 mag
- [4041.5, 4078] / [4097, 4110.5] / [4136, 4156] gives 0.03 mag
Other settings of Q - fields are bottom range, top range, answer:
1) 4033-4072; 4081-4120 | 1.02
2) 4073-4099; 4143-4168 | 1.09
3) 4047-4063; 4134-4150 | 0.93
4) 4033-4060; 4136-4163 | 1.06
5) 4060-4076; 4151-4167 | 1.20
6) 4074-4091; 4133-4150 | 0.92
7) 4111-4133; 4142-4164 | 1.11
